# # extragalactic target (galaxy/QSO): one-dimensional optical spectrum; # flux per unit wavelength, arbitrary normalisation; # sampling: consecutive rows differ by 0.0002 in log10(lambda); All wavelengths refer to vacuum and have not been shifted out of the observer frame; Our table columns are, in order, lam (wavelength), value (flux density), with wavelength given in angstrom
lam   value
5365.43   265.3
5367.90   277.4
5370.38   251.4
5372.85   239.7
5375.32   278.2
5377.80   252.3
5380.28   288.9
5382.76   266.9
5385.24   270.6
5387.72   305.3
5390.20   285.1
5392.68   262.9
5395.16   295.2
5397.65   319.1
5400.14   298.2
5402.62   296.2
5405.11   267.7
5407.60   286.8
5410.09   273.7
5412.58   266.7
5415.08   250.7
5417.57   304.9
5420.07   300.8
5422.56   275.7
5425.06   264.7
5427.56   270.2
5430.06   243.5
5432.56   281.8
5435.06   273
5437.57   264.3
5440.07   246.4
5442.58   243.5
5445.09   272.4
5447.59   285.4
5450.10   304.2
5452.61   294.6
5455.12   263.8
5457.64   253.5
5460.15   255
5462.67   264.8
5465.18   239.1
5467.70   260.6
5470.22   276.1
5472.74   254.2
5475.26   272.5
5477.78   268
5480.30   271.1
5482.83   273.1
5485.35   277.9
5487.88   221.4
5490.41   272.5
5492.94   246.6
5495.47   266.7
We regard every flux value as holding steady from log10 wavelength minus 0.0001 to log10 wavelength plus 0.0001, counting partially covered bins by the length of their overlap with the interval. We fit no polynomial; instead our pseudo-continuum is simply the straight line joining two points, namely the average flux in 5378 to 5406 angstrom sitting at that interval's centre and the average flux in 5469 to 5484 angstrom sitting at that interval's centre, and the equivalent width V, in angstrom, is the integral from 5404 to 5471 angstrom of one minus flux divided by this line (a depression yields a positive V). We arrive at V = 1.7 angstrom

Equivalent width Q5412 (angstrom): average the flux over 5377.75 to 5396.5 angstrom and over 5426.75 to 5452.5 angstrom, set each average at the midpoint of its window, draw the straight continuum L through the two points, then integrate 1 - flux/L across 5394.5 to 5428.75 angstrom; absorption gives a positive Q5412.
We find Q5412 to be -1.0 angstrom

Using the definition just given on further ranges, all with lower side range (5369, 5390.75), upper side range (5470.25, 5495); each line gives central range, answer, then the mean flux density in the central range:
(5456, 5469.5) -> 0.4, 256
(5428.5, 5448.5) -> 0.2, 264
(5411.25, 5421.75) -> -0.5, 281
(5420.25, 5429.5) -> -0.2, 272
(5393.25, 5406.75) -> -1.2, 293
